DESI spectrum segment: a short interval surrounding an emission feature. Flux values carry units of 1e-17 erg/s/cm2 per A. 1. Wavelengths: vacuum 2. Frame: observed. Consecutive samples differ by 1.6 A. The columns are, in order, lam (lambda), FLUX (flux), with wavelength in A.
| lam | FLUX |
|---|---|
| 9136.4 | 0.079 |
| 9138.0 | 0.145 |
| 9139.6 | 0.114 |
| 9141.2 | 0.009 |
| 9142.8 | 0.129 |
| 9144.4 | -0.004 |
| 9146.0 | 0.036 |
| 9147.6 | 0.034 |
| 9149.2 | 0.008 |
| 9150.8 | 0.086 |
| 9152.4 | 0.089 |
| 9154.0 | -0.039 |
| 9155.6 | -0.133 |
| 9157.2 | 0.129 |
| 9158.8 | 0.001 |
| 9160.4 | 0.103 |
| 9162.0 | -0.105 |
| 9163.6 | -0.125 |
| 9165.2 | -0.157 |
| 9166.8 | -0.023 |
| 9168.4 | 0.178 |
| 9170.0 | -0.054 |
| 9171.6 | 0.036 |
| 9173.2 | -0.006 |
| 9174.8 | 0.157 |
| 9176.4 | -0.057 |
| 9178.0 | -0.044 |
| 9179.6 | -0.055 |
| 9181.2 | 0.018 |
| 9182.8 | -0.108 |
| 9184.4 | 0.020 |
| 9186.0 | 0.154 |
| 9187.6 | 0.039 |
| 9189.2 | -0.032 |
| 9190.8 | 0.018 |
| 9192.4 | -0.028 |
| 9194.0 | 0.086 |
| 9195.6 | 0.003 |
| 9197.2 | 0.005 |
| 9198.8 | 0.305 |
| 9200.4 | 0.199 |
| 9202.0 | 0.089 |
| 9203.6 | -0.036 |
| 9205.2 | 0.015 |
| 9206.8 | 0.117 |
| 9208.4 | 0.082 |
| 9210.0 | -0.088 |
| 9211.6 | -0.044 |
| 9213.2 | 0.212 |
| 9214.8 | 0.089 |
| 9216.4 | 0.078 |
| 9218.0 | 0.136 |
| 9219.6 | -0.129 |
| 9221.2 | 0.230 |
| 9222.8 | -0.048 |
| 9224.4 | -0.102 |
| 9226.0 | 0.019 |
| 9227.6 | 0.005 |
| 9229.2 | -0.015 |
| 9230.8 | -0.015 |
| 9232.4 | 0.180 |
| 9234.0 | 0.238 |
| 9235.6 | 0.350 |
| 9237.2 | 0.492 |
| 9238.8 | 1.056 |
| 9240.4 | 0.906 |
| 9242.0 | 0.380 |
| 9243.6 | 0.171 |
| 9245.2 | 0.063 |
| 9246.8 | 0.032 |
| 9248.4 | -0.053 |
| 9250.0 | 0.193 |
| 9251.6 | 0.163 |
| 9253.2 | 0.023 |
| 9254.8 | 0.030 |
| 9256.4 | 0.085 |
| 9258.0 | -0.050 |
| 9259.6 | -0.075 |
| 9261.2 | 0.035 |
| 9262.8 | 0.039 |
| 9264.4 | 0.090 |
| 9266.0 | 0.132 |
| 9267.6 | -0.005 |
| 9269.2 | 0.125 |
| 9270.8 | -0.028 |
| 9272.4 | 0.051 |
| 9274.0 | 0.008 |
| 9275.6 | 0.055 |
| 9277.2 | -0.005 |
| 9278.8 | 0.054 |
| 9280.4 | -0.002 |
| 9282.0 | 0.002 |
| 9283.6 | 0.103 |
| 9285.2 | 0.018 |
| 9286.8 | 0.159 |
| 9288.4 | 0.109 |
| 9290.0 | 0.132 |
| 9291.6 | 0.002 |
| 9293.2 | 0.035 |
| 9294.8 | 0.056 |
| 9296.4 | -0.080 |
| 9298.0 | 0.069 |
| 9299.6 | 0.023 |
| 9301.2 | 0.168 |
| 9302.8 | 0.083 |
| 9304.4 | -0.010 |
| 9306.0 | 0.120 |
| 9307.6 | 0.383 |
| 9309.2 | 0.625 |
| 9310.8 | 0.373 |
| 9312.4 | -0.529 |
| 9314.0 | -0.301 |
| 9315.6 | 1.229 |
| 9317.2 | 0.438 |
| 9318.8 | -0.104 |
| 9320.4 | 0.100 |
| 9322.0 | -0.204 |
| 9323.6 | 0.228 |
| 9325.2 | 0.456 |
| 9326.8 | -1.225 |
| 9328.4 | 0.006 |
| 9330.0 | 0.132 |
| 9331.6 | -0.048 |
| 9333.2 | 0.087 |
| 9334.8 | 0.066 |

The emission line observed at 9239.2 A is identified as H-gamma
